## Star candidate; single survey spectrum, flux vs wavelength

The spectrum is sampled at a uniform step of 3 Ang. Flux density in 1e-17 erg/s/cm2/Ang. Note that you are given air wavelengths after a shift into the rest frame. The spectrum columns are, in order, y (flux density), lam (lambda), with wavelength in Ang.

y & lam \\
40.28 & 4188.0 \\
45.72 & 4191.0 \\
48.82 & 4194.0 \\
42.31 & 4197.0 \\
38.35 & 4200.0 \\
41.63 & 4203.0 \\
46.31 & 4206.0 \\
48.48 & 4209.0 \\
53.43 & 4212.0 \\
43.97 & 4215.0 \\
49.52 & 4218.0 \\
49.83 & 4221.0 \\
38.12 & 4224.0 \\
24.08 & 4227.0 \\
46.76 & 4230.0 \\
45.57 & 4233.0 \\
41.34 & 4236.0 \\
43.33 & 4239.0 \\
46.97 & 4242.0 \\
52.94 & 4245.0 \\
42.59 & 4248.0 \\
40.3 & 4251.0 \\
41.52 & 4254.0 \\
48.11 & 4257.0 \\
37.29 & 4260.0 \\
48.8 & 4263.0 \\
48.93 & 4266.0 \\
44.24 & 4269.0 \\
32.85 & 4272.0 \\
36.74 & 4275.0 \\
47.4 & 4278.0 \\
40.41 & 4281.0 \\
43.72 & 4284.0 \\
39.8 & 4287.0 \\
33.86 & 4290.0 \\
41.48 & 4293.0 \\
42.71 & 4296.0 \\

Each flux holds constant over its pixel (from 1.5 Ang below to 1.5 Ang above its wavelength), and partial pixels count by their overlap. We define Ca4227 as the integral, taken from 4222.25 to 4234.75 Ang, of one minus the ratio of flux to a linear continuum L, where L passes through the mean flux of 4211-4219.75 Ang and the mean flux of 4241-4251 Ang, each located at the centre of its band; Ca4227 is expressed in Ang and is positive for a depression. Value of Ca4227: 2.3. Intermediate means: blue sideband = 48.7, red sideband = 46.4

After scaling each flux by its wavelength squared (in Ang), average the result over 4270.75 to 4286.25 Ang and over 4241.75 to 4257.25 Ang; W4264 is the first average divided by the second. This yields 0.9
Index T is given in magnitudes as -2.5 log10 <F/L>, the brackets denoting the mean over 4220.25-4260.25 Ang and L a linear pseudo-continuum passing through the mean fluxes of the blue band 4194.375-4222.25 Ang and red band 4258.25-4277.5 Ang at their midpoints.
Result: 0.02 mag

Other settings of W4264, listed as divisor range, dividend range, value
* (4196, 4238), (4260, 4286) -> 1.00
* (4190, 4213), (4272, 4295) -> 0.92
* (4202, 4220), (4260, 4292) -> 0.90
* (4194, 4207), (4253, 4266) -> 1.07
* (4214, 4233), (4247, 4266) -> 1.05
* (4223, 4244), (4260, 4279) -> 1.05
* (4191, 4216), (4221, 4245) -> 0.94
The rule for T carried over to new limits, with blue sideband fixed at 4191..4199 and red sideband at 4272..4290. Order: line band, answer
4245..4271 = -0.07 mag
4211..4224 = -0.09 mag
